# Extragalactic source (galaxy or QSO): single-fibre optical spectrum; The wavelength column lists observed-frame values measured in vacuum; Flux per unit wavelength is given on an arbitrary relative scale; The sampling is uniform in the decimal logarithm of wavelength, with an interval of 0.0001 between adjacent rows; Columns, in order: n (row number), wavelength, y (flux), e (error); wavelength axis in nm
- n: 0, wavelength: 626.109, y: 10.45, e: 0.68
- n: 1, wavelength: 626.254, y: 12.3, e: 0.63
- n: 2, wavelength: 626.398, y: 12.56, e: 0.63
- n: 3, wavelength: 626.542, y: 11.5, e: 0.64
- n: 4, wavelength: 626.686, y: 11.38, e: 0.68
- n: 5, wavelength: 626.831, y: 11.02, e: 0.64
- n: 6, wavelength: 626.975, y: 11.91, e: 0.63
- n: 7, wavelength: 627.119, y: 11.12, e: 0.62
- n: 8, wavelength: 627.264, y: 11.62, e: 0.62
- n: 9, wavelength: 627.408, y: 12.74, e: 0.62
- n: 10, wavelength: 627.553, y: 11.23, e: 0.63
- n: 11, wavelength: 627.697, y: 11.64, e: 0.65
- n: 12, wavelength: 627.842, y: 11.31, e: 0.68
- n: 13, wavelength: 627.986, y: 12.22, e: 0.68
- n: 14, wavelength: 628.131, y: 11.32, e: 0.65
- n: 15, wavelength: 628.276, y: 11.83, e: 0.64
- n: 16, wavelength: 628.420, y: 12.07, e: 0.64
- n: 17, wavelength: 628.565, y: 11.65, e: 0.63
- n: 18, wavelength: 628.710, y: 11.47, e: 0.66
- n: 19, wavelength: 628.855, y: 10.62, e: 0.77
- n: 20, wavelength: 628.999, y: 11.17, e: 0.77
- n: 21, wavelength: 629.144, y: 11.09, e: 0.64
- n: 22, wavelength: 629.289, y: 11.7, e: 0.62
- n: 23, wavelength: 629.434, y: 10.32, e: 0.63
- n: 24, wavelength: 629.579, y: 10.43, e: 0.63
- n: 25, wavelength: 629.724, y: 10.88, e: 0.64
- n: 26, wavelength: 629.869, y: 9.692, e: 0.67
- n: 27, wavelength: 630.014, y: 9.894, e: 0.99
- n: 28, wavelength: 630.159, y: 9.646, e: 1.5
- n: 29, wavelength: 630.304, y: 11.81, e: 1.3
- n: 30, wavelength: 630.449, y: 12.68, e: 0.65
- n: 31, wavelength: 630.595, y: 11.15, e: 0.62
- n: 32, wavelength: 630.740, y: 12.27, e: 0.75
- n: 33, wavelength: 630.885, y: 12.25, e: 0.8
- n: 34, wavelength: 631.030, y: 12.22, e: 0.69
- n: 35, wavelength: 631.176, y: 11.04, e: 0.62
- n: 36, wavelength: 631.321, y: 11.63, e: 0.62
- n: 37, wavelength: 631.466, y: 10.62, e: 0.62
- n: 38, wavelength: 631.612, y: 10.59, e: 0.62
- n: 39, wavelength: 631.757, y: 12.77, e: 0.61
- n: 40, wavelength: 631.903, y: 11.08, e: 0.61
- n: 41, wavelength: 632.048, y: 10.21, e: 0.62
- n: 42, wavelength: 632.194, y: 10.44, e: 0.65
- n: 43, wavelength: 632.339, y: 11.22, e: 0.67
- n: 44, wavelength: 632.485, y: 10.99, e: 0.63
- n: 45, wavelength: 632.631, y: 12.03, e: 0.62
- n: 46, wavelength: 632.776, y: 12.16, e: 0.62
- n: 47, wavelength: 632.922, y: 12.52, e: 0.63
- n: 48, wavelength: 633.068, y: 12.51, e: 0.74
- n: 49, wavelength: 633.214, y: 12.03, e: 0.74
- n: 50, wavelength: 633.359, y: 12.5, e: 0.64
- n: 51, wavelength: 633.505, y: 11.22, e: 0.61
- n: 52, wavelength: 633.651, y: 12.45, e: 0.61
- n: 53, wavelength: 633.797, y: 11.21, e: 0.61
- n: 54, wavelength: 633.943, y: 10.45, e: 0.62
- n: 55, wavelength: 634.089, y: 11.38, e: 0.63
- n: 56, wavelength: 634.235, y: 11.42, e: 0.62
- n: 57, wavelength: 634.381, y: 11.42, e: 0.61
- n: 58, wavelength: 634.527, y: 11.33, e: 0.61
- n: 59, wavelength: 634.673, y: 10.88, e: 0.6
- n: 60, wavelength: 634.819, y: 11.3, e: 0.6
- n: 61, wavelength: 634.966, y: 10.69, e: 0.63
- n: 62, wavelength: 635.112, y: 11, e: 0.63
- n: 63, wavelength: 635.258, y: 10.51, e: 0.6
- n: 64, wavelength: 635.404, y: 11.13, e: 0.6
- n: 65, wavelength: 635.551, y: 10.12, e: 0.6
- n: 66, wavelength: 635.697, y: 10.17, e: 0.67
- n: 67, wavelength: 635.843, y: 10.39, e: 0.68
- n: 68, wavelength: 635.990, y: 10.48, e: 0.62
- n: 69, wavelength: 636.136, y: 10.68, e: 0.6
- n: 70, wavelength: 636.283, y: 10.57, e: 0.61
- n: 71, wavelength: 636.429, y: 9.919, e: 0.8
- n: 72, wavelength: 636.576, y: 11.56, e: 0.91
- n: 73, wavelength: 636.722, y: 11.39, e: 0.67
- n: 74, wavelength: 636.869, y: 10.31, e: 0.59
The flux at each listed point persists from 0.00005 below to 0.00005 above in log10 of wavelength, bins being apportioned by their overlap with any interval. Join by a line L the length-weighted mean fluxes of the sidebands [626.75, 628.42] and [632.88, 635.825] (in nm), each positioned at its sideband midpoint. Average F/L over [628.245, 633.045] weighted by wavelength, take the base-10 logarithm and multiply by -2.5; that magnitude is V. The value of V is 0.02 mag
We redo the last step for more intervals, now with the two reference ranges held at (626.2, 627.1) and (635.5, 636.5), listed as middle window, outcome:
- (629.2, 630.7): 0.04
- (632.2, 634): -0.09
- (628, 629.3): 0.00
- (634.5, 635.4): -0.05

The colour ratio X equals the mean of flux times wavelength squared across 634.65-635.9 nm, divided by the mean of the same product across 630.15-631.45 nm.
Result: 0.93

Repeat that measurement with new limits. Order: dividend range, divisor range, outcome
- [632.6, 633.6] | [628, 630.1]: 1.12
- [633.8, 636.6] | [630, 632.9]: 0.96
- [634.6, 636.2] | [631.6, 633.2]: 0.93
